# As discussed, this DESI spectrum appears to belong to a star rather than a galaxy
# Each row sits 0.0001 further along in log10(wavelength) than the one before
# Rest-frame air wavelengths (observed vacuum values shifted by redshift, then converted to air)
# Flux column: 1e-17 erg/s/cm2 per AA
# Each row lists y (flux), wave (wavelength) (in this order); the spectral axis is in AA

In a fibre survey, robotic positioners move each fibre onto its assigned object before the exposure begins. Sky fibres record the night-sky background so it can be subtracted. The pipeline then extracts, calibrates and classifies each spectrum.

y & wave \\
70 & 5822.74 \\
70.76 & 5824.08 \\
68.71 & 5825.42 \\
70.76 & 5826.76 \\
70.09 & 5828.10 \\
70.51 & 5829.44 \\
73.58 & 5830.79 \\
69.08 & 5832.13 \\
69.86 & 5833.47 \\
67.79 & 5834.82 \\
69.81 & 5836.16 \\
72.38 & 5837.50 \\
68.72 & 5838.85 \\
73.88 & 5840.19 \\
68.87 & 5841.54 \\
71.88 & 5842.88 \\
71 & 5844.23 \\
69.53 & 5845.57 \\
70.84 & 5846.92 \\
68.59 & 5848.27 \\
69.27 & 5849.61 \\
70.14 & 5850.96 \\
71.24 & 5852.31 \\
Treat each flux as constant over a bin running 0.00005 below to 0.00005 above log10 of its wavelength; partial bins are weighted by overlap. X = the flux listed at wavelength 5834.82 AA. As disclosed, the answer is 67.79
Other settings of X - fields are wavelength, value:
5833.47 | 69.86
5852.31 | 71.24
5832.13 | 69.08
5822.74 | 70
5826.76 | 70.76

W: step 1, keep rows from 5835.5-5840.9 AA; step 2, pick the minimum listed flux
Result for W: 68.72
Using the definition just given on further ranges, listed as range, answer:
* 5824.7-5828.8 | 68.71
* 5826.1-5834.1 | 69.08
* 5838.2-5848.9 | 68.59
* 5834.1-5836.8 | 67.79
